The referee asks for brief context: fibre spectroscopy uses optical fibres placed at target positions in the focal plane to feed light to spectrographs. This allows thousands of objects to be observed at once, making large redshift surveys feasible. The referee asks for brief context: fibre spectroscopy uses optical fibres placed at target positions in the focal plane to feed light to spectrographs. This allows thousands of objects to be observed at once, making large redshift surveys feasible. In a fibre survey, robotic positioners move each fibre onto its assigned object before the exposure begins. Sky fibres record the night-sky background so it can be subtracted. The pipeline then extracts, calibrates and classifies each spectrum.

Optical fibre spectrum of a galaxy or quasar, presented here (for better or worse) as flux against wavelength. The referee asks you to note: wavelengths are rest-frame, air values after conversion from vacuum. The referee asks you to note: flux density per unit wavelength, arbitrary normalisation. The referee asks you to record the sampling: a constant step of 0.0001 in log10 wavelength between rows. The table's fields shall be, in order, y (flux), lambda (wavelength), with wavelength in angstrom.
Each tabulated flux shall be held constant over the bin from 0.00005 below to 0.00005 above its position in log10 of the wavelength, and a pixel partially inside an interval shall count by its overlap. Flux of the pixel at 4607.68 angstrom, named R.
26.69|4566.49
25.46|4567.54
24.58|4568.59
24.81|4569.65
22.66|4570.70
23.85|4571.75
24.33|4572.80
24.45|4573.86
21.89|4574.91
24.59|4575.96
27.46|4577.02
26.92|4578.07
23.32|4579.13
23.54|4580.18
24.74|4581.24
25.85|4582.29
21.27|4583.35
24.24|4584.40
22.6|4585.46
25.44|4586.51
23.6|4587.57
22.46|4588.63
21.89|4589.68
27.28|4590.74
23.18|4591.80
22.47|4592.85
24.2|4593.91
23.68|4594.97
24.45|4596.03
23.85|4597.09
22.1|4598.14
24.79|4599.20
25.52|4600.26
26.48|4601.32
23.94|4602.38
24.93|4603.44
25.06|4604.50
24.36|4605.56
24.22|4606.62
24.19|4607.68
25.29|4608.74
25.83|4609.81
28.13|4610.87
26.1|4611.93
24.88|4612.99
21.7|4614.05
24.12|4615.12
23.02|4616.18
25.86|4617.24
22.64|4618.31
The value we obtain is 24.19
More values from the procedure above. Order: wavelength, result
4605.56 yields 24.36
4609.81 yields 25.83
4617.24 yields 25.86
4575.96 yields 24.59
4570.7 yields 22.66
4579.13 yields 23.32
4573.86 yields 24.45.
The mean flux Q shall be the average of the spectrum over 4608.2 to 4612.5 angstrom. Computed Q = 26.3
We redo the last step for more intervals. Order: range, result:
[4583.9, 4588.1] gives 23.9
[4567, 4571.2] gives 24.4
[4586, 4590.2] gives 23.3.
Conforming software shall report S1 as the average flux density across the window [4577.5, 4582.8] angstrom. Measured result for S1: 24.9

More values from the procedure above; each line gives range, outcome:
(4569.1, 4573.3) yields 23.9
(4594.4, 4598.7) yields 23.5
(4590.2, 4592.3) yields 25.2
